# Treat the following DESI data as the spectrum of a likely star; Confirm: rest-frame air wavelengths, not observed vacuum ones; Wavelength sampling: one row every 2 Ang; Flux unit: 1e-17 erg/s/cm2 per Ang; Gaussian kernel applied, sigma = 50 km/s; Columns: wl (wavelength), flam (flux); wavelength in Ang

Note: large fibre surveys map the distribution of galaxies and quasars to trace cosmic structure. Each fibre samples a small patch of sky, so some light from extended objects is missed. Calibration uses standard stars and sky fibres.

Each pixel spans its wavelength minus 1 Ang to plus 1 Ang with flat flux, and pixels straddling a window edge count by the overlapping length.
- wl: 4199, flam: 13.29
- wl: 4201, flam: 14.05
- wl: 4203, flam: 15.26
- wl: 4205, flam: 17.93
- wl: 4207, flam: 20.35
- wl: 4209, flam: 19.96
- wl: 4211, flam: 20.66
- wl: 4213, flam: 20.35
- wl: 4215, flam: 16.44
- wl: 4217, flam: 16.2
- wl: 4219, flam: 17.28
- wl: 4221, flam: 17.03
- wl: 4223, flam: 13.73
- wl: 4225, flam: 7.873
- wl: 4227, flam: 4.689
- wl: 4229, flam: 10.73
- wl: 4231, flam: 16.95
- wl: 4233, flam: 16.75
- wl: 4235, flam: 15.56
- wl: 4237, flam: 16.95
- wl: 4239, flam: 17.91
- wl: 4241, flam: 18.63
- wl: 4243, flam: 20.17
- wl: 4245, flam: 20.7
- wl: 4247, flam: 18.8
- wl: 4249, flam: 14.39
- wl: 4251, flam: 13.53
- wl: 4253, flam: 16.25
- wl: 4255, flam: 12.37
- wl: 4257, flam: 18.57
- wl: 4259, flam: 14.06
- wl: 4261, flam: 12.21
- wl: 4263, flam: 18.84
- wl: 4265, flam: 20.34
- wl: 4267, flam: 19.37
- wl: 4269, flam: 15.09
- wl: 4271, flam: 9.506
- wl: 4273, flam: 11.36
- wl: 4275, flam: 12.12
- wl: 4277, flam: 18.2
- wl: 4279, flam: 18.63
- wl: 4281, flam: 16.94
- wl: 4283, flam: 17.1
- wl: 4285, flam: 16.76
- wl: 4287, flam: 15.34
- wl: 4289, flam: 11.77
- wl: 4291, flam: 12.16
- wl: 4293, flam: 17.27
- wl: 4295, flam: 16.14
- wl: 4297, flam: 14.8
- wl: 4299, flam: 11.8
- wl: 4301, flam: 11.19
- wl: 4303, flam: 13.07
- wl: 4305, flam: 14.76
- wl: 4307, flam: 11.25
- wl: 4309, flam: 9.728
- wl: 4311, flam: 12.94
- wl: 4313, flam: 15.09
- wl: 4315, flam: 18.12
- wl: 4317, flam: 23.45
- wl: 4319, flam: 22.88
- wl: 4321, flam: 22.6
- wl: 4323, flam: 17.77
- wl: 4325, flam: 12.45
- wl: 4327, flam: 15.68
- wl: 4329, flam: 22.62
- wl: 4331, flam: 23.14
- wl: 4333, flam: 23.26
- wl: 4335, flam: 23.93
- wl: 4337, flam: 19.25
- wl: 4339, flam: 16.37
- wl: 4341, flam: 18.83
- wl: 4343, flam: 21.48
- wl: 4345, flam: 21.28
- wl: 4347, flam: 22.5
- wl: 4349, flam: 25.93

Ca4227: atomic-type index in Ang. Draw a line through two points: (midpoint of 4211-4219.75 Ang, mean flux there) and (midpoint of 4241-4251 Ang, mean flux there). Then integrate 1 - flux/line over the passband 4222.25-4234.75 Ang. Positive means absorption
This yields 4.2 Ang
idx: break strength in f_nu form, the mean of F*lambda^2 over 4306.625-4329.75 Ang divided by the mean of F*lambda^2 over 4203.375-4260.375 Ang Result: 1.1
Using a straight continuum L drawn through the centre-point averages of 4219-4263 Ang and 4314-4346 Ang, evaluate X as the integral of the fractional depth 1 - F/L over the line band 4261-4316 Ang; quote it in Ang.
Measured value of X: 9.4 Ang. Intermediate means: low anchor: 15.3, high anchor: 20.2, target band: 14.8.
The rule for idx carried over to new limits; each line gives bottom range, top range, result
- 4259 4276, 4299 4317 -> 0.95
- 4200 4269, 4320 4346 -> 1.28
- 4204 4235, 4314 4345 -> 1.35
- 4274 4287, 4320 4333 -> 1.20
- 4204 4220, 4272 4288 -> 0.88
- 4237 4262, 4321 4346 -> 1.25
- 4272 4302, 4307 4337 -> 1.28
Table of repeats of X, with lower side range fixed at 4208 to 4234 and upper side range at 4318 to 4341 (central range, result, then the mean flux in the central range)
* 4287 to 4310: 6.69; 13.2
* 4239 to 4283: 1.82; 16.3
